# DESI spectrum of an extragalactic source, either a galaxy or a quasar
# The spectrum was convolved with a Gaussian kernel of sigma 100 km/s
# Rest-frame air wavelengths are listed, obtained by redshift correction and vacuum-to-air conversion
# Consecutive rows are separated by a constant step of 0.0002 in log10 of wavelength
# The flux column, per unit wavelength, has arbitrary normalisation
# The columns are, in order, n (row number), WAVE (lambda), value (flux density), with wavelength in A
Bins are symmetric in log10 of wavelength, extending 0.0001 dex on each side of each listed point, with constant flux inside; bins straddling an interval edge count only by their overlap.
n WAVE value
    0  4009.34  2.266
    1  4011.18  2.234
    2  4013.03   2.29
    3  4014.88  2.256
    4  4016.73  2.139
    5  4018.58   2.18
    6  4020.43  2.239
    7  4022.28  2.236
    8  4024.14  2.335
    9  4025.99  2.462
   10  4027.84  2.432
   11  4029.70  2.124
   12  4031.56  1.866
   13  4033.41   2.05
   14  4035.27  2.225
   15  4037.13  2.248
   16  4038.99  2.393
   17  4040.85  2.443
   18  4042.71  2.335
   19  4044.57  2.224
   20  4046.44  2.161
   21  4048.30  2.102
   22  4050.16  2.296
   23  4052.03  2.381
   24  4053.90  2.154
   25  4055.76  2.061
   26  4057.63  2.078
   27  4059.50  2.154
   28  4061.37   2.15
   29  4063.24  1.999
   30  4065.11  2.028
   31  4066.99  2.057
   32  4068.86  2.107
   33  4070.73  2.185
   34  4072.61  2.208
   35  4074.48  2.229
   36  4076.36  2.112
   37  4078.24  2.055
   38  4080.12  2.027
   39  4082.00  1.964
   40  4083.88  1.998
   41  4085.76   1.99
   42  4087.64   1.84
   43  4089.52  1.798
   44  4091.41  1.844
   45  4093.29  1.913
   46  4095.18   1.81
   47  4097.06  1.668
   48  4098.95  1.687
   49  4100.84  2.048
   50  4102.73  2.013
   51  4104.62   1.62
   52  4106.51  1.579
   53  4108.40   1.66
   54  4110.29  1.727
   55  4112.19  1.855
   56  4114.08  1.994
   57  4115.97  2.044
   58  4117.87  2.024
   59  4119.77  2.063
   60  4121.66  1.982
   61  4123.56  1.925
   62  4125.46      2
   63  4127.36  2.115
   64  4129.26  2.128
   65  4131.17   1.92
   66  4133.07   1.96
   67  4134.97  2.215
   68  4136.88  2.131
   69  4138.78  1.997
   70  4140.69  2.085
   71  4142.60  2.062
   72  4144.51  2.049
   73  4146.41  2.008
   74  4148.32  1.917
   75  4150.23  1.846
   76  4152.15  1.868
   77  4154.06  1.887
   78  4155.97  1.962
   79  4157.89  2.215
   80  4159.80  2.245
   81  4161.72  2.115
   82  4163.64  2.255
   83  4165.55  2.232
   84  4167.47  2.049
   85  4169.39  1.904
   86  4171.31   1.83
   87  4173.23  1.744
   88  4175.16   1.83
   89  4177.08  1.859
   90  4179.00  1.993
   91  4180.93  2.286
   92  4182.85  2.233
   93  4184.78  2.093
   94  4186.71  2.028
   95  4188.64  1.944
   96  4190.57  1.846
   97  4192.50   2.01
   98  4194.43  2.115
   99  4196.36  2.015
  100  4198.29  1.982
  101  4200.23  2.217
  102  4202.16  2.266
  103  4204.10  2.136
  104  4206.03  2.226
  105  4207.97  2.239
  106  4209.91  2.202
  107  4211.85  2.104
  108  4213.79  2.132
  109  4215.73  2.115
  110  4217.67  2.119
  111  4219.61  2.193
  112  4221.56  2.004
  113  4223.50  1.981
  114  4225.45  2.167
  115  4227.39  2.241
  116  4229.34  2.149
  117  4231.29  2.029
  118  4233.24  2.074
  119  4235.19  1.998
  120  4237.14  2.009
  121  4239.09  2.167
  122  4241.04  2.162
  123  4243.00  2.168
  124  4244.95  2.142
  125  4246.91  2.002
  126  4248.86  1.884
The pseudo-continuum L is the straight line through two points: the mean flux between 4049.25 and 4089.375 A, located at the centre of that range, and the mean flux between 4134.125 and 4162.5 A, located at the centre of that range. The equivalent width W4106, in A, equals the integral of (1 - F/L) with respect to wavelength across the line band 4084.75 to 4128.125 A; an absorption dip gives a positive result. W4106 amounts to 4.0 A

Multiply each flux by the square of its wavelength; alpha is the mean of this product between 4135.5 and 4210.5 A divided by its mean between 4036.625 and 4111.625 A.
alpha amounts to 1.06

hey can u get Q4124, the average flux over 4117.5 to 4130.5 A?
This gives 2.03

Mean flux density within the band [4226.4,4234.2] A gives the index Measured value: 2.12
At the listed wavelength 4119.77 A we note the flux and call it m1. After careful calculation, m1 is 2.063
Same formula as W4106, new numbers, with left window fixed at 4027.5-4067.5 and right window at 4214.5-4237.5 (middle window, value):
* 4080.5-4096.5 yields 2.0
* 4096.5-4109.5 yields 2.4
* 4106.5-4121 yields 1.7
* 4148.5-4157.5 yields 0.9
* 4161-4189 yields 1.2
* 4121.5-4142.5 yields 0.9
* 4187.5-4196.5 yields 0.5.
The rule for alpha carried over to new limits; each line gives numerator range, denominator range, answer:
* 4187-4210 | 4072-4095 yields 1.11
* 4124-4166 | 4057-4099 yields 1.06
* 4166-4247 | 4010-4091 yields 1.04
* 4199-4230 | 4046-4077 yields 1.08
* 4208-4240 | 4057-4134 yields 1.14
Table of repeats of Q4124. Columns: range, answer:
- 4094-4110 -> 1.76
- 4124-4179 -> 2.01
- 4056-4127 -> 1.96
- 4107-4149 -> 1.99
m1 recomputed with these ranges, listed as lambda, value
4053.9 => 2.154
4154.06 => 1.887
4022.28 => 2.236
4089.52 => 1.798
